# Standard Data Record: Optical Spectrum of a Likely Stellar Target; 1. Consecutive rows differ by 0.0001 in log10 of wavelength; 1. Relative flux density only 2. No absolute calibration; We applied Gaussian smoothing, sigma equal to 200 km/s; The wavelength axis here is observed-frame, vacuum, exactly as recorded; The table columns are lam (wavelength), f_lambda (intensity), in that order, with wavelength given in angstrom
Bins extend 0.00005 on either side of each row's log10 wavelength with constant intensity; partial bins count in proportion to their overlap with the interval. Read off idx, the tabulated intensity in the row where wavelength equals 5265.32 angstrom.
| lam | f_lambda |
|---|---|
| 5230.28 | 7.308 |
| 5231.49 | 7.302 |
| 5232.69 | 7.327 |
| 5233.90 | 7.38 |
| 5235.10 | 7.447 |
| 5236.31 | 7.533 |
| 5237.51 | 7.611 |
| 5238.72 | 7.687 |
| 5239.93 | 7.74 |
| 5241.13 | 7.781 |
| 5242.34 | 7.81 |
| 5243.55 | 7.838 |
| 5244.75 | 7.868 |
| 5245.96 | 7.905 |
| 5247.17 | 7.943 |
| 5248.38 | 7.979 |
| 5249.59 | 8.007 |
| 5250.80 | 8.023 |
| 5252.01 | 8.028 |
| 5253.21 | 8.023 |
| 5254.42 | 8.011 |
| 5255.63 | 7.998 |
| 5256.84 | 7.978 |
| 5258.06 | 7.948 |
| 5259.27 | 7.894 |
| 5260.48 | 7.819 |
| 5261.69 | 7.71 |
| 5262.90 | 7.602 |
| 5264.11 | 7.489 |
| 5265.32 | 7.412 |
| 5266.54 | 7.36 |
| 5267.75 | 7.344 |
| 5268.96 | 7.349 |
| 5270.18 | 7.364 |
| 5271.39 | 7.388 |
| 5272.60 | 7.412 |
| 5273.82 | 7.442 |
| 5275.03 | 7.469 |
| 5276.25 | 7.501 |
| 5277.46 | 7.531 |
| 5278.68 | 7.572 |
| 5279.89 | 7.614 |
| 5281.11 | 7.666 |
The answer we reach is 7.412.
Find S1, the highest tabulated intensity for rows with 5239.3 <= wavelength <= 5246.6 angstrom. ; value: 7.905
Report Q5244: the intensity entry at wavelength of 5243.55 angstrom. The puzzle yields 7.838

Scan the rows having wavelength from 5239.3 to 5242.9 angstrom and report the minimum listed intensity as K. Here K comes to 7.74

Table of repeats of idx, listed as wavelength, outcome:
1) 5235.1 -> 7.447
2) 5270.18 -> 7.364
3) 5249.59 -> 8.007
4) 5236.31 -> 7.533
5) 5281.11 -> 7.666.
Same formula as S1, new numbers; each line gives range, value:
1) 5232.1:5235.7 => 7.447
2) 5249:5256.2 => 8.028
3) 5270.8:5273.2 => 7.412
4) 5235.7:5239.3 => 7.687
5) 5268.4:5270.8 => 7.364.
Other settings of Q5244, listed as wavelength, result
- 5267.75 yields 7.344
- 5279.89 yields 7.614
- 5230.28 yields 7.308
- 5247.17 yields 7.943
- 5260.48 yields 7.819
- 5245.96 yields 7.905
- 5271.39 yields 7.388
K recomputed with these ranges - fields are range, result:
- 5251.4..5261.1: 7.819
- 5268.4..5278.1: 7.349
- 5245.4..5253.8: 7.905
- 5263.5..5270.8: 7.344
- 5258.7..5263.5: 7.602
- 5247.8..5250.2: 7.979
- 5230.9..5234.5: 7.302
